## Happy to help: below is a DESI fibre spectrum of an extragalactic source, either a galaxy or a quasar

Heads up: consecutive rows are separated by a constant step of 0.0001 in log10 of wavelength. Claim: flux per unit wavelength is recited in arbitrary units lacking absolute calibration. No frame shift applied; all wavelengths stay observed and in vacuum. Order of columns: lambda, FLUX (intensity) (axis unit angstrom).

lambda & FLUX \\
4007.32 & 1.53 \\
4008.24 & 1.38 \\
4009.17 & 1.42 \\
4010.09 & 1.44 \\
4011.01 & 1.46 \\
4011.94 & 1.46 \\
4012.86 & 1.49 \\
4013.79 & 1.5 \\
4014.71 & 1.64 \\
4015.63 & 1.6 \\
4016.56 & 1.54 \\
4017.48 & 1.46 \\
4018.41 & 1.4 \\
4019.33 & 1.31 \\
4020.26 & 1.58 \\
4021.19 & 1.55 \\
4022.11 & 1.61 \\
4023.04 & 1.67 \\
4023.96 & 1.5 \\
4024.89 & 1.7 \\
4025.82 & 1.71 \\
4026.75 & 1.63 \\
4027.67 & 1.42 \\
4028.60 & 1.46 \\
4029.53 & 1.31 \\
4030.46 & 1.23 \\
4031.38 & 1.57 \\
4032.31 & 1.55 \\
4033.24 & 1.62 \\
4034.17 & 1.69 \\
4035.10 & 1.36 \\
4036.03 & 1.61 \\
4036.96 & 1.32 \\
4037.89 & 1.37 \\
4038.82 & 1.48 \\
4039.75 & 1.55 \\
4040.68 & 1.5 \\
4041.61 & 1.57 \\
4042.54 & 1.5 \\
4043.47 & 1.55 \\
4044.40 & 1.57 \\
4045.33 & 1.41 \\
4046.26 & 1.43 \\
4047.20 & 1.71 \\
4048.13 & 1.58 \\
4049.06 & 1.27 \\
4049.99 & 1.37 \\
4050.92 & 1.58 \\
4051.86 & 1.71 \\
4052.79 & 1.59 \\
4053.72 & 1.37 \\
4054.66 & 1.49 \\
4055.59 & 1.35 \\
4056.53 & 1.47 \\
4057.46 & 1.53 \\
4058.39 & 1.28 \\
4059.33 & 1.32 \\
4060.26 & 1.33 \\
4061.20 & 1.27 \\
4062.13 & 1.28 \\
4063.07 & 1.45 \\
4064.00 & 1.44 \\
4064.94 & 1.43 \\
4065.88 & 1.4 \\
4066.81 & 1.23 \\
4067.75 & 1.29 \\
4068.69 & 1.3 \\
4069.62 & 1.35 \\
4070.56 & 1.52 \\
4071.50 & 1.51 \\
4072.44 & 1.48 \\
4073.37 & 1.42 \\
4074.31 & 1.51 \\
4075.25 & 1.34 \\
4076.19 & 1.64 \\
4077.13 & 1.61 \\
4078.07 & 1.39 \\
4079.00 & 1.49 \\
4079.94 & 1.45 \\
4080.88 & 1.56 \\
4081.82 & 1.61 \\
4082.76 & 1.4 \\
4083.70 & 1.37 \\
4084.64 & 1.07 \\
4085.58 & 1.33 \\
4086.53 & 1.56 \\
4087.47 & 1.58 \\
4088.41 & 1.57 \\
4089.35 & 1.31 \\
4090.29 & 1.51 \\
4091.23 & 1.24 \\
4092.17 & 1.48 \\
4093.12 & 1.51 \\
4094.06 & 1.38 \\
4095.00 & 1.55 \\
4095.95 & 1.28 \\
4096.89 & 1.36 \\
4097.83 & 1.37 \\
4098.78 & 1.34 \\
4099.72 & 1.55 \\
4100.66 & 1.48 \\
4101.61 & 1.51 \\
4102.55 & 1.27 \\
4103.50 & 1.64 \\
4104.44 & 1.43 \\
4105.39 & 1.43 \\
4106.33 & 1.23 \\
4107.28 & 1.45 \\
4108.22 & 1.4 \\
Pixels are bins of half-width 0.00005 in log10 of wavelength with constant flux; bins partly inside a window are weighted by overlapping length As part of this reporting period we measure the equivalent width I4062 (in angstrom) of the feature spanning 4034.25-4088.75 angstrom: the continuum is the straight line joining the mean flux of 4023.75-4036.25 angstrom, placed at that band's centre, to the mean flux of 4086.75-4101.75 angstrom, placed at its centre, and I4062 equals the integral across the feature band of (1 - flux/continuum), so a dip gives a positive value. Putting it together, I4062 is 1.19 angstrom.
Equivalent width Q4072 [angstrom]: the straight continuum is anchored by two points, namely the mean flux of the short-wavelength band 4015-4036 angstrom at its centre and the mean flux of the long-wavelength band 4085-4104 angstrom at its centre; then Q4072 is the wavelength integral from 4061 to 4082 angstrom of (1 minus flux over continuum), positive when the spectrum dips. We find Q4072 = 0.5 angstrom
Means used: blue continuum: 1.52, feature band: 1.43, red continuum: 1.44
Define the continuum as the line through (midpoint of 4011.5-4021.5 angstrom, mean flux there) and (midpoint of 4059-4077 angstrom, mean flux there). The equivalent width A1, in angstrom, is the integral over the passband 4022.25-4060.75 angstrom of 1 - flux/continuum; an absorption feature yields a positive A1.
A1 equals -1.1 angstrom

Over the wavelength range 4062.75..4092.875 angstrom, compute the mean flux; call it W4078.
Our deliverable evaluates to 1.43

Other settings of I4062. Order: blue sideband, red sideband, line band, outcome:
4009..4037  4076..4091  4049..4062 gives 0.5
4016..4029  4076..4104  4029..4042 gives 0.3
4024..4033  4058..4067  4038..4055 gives -1.0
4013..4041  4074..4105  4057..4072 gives 1.0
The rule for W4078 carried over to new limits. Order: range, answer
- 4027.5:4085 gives 1.45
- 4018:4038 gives 1.51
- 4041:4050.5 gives 1.5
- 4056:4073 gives 1.38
